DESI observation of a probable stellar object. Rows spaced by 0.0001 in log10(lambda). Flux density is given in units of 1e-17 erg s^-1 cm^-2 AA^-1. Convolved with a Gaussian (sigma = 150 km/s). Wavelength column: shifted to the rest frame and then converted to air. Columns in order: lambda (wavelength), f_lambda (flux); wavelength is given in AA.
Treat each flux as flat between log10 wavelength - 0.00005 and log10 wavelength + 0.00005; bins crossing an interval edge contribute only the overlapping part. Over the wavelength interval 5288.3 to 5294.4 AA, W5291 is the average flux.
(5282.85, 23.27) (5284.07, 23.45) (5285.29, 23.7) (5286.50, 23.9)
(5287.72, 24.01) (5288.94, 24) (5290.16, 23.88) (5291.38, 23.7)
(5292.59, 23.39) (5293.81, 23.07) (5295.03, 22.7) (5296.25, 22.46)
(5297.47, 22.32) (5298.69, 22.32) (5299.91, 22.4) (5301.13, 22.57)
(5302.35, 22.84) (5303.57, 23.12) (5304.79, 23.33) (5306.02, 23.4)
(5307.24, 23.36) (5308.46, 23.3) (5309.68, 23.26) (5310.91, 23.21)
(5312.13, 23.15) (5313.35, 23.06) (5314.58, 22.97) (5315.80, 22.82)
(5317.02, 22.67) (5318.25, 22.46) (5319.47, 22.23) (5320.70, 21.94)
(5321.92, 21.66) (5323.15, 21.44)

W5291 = 23.6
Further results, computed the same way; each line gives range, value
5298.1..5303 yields 22.5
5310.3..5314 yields 23.1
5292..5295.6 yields 23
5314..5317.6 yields 22.9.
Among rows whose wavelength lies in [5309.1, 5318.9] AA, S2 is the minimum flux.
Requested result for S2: 22.46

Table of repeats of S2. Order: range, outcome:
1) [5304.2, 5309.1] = 23.3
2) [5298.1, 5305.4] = 22.32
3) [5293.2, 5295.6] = 22.7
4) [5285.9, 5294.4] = 23.07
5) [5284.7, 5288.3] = 23.7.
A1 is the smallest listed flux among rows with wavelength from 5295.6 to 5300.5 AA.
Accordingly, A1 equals 22.32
